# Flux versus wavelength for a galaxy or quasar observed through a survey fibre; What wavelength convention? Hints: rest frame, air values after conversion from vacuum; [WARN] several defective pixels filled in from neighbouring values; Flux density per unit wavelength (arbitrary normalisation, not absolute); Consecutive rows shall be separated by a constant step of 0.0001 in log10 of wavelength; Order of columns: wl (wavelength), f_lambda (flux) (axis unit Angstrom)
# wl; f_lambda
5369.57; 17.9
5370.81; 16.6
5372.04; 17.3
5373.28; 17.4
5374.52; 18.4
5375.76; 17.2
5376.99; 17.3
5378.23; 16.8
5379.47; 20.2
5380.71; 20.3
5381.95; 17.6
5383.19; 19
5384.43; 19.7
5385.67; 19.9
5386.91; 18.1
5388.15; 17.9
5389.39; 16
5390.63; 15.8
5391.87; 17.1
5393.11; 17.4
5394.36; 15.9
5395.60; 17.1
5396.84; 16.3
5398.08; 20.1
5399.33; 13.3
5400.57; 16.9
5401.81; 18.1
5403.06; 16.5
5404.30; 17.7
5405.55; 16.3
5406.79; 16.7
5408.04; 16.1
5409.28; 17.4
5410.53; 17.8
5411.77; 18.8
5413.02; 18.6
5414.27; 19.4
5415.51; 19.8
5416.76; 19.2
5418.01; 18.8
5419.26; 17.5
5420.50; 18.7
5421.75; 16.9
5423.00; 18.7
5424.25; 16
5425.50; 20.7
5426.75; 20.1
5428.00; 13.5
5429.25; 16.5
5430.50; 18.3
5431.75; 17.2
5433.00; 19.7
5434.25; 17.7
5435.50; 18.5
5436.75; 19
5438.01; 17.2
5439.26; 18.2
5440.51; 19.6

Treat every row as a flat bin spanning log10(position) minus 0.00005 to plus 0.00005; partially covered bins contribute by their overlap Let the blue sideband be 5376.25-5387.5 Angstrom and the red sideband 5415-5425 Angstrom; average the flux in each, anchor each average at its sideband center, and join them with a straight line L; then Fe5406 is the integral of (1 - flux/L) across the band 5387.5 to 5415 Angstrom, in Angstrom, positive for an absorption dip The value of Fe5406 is 1.95 Angstrom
